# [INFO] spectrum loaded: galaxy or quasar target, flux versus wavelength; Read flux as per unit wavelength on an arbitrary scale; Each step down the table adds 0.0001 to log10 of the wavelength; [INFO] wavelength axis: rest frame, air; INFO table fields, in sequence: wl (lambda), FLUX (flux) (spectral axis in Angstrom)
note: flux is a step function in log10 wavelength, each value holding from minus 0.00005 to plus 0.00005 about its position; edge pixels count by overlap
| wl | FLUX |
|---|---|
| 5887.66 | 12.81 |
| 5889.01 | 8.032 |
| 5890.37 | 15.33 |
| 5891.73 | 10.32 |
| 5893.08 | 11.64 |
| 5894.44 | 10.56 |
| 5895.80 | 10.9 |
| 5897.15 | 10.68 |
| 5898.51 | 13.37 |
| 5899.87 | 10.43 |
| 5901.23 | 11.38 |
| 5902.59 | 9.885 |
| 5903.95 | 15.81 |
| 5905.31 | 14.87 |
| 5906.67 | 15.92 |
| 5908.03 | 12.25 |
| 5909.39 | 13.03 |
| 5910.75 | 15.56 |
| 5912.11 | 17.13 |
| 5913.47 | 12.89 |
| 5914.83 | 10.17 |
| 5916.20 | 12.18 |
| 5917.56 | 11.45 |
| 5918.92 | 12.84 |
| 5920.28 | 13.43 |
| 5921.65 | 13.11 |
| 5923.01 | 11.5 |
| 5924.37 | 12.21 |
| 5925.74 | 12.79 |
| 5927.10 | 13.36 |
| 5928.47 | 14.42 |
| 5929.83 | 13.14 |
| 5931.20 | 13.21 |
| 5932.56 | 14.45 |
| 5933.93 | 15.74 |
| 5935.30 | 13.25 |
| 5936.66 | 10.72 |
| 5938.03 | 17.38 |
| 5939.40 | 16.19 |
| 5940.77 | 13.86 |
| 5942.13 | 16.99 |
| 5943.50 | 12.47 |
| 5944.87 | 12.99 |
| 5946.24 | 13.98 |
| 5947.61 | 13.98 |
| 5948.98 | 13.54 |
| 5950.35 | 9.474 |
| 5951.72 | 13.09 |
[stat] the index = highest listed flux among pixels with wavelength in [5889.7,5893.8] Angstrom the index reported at 15.33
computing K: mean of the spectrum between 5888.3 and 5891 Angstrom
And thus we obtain 11.6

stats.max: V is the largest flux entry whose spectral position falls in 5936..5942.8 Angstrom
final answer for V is 17.38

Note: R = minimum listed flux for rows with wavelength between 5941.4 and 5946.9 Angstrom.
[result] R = 12.47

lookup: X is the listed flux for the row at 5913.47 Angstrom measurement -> 12.89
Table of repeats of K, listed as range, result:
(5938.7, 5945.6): 14.5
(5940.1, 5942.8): 15.5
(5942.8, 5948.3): 13.4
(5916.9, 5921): 12.6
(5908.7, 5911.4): 14.3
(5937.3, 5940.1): 16.6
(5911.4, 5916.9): 13.1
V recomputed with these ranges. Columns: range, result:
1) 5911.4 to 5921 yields 17.13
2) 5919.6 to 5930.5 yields 14.42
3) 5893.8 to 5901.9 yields 13.37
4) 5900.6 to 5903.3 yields 11.38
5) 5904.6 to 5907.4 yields 15.92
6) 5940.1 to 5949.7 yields 16.99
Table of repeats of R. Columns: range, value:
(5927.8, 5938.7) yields 10.72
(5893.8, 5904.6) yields 9.885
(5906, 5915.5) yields 10.17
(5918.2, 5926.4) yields 11.5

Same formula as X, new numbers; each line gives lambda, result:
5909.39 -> 13.03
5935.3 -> 13.25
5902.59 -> 9.885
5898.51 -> 13.37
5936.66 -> 10.72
